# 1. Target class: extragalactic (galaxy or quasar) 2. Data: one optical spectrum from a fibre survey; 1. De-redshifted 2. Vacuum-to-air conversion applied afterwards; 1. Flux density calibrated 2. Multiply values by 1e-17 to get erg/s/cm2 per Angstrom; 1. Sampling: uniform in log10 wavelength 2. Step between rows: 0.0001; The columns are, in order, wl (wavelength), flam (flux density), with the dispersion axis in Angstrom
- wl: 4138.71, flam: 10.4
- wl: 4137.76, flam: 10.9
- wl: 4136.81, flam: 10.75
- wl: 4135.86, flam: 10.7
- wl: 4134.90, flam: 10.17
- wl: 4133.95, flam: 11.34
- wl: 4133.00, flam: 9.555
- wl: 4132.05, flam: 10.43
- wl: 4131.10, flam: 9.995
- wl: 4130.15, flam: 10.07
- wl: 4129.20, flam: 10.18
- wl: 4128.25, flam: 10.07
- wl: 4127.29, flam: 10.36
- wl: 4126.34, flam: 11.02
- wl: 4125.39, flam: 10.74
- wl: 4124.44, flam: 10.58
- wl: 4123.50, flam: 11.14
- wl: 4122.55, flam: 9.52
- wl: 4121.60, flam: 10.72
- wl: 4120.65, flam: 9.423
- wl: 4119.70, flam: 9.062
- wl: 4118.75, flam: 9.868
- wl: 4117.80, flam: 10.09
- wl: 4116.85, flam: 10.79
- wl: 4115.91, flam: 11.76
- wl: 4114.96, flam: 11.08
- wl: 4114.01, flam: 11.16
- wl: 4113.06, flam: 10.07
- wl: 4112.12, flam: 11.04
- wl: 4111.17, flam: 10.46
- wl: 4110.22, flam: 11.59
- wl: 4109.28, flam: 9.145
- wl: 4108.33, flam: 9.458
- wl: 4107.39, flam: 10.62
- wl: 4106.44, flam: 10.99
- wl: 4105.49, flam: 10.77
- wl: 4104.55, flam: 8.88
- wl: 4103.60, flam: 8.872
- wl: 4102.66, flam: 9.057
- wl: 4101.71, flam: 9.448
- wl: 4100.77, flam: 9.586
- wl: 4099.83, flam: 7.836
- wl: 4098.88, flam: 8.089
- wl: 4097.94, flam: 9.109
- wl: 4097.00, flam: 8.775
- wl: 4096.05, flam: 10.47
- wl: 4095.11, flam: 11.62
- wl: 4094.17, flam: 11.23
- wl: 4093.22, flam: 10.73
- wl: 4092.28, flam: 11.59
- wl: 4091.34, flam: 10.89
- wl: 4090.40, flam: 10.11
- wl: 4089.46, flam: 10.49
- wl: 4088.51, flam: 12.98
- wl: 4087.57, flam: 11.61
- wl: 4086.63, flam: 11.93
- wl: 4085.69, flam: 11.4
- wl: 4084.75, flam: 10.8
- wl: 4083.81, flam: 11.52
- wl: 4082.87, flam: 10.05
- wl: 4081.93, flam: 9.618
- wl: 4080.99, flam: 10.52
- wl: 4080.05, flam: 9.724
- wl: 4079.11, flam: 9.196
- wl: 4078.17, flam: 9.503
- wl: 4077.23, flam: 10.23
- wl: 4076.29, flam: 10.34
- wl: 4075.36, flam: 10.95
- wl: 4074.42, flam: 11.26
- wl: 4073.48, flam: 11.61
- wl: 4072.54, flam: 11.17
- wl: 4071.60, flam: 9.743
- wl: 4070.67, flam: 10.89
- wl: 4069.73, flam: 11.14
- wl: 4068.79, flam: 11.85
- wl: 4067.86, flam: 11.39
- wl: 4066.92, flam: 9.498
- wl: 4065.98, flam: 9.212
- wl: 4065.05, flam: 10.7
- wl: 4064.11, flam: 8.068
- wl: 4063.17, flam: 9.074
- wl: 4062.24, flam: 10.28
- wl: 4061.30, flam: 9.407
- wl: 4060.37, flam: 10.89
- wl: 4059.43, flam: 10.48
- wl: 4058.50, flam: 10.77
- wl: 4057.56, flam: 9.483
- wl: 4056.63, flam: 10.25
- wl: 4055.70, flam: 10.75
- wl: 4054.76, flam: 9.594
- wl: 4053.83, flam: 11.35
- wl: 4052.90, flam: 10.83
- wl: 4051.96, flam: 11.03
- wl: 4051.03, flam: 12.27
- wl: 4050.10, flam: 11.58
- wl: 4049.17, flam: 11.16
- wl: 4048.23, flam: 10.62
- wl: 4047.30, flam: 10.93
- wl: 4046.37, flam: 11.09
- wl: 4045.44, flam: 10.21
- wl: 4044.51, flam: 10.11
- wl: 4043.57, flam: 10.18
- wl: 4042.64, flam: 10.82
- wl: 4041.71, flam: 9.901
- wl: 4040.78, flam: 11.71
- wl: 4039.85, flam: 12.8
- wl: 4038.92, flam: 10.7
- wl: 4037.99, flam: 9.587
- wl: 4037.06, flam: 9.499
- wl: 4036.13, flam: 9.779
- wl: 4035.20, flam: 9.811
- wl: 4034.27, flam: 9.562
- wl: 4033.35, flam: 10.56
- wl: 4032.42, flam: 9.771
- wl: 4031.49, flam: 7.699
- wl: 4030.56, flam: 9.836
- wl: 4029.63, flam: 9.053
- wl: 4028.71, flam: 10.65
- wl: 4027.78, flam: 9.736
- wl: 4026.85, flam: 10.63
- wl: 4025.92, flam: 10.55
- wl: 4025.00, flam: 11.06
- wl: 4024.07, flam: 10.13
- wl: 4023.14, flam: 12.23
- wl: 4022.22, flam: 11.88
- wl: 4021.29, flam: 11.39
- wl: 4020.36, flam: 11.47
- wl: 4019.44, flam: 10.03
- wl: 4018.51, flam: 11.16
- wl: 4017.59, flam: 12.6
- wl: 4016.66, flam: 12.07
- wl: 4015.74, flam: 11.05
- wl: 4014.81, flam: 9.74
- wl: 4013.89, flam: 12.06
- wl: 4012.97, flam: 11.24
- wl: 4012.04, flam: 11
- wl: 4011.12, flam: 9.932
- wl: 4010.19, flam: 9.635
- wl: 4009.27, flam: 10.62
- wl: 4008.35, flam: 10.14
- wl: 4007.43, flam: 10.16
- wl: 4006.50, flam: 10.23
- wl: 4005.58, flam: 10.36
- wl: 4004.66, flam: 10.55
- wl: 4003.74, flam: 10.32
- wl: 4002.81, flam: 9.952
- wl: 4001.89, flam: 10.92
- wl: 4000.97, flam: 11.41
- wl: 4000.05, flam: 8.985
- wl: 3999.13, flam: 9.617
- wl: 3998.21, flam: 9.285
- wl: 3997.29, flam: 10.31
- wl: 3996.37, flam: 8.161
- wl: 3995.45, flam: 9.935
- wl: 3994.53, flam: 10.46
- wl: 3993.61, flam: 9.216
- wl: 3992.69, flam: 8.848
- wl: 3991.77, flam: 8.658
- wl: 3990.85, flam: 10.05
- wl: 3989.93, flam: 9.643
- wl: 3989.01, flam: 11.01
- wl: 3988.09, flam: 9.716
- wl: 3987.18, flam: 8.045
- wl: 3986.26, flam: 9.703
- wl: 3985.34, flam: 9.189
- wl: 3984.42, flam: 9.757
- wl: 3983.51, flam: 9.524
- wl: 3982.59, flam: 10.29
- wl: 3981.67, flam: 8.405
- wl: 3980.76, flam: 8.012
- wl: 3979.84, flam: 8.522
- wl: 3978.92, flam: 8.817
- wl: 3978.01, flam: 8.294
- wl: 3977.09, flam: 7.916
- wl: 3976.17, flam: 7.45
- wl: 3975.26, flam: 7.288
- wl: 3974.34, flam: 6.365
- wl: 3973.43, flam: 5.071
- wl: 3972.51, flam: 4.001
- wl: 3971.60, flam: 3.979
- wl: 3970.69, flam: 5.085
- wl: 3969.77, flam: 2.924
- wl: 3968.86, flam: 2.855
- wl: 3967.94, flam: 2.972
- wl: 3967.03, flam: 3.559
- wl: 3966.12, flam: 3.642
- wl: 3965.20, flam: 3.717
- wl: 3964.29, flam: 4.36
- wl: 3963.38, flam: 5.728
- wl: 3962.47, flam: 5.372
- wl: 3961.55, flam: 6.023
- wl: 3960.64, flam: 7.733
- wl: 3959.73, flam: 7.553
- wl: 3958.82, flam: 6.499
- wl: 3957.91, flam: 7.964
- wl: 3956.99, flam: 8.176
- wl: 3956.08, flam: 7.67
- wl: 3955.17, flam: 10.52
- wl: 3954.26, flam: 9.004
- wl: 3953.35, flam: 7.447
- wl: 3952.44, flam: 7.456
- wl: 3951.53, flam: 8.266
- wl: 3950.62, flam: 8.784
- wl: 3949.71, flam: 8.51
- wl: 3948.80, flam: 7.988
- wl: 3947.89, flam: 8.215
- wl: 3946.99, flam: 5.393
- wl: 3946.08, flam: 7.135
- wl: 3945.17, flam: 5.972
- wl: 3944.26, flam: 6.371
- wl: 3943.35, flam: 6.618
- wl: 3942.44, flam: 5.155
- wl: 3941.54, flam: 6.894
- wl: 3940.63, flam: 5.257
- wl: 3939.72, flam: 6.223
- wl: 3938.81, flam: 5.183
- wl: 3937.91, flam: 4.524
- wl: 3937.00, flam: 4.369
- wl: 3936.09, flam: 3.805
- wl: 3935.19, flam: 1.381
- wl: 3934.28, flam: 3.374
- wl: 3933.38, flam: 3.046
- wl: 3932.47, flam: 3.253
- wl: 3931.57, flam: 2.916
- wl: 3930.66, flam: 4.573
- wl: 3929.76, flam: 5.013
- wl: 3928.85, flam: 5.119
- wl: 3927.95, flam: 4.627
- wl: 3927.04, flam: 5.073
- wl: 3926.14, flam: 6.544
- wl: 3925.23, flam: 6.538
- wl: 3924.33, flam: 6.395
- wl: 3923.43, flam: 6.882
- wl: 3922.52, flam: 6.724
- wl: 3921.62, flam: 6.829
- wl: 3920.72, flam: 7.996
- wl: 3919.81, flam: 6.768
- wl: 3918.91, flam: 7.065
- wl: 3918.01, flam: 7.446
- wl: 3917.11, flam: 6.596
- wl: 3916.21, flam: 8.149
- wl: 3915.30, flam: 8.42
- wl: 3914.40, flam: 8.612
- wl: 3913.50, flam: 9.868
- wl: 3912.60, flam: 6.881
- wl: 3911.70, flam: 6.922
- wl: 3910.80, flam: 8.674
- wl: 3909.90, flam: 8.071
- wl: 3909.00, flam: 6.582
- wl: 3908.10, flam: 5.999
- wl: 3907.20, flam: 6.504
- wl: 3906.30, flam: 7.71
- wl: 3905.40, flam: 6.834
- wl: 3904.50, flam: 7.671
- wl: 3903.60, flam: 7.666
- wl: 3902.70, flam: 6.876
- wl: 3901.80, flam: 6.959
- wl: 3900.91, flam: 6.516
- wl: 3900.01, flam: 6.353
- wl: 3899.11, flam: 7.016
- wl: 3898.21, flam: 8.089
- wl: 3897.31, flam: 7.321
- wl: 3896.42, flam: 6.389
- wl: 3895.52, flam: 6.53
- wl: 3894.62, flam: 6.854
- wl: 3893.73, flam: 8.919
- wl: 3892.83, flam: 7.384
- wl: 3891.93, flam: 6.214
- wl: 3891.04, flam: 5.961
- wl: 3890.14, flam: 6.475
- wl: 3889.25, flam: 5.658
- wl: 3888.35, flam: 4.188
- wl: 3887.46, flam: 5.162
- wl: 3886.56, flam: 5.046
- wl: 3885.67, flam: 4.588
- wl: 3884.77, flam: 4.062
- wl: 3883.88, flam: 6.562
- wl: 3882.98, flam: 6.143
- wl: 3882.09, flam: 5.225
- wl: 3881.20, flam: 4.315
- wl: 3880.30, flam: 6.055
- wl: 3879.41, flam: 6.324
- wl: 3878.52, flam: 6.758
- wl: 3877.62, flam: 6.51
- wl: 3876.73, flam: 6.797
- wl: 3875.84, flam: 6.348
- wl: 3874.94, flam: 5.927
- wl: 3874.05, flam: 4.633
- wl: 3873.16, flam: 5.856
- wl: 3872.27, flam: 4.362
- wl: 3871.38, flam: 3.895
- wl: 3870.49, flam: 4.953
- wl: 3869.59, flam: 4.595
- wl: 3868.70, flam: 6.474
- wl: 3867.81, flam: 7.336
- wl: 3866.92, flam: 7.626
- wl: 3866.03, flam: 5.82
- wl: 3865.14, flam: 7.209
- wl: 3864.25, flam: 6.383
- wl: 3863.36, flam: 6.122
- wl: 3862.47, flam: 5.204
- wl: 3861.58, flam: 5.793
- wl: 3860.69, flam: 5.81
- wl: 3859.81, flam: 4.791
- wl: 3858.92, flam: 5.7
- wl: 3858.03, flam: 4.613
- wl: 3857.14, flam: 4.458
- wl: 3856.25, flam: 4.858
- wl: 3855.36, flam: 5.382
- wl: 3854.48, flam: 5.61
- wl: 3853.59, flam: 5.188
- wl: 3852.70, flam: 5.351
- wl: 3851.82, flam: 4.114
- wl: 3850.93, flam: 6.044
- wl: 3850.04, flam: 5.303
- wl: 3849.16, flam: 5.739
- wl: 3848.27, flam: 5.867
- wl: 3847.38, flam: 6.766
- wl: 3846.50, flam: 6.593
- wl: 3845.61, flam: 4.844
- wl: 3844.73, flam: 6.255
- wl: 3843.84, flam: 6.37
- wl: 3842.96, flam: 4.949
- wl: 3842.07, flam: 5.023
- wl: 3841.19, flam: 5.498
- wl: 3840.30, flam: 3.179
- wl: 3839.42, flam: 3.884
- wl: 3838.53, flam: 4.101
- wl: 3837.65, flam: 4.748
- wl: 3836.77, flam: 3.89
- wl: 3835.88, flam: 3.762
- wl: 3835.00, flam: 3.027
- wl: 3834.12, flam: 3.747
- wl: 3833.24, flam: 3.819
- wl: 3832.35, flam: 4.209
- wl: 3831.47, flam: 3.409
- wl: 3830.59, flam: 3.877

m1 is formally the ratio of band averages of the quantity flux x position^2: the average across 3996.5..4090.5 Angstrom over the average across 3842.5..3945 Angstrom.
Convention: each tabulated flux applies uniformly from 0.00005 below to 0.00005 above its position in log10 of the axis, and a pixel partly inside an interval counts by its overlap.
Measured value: 1.89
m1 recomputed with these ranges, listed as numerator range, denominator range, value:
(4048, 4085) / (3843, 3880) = 2.03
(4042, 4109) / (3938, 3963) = 1.55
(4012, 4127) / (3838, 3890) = 2.12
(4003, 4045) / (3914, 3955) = 1.77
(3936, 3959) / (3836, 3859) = 1.43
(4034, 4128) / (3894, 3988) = 1.69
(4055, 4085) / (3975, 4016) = 1.11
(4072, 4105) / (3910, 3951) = 1.80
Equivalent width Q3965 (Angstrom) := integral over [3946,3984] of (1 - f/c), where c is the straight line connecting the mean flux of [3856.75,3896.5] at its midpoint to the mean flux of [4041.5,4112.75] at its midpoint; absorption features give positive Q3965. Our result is 5.12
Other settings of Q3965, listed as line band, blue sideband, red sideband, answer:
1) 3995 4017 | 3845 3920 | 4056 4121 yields -4.09 Angstrom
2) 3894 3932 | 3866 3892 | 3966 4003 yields -2.64 Angstrom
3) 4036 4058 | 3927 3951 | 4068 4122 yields -4.58 Angstrom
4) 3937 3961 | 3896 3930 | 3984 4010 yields 3.27 Angstrom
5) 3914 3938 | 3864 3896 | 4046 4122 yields 4.34 Angstrom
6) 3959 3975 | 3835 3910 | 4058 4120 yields 6.09 Angstrom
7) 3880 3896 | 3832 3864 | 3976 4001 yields 1.00 Angstrom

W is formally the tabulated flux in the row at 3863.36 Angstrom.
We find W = 6.122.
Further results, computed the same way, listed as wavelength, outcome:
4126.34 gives 11.02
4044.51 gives 10.11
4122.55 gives 9.52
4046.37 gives 11.09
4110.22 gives 11.59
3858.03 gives 4.613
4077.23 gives 10.23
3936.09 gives 3.805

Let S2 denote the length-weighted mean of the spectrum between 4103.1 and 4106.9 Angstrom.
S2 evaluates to 9.87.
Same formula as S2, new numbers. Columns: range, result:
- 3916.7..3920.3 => 6.98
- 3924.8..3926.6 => 6.52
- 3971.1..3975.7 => 5.34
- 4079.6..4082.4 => 9.95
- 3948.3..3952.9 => 8.2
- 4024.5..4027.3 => 10.7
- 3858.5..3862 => 5.53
